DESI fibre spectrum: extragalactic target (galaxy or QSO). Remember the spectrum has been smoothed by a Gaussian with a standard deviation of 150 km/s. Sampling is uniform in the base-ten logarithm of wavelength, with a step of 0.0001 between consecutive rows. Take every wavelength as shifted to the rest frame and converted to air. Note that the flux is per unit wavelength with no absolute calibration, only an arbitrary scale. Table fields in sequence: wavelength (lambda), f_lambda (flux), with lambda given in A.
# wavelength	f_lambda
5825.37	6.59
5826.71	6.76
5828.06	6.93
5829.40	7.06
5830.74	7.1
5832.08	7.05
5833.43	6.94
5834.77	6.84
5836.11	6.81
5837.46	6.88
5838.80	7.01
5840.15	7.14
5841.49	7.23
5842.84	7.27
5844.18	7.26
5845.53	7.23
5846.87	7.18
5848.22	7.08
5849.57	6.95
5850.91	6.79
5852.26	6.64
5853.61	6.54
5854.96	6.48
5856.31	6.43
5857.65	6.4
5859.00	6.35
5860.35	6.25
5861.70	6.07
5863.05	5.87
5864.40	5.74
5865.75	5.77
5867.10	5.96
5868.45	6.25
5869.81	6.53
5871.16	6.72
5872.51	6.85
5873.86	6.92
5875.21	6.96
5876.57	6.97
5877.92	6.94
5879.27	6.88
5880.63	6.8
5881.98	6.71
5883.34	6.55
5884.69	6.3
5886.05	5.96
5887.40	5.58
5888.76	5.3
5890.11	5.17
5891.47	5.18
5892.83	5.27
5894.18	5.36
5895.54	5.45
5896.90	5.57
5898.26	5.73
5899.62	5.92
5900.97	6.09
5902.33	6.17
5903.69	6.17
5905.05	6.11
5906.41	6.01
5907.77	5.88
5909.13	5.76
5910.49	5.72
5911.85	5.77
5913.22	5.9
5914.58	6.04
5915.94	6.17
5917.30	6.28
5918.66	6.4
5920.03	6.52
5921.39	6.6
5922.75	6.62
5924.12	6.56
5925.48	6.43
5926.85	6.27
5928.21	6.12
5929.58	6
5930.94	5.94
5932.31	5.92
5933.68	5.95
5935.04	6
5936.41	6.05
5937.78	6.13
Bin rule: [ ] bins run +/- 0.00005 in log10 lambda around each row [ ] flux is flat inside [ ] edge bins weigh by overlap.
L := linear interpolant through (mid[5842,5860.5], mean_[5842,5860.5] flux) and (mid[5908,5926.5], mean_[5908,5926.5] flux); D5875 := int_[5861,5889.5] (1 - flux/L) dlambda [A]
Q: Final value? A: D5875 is 0.9 A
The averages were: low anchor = 6.79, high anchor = 6.2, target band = 6.36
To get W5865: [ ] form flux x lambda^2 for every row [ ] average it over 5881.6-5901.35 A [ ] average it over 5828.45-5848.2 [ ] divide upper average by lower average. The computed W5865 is 0.82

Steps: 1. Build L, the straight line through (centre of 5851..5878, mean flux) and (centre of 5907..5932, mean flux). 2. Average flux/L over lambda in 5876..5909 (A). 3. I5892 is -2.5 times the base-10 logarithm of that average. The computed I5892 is 0.05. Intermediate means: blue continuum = 6.43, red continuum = 6.16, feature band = 6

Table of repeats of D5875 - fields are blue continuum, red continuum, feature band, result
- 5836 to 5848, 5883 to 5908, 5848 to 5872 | 1.1 A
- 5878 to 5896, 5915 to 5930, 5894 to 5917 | 1.0 A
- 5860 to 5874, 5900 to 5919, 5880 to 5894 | 0.6 A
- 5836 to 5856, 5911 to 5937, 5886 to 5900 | 2.2 A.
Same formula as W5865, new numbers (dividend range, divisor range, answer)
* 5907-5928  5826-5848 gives 0.90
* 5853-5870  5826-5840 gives 0.90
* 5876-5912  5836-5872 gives 0.92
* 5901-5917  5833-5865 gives 0.91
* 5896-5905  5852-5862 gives 0.94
